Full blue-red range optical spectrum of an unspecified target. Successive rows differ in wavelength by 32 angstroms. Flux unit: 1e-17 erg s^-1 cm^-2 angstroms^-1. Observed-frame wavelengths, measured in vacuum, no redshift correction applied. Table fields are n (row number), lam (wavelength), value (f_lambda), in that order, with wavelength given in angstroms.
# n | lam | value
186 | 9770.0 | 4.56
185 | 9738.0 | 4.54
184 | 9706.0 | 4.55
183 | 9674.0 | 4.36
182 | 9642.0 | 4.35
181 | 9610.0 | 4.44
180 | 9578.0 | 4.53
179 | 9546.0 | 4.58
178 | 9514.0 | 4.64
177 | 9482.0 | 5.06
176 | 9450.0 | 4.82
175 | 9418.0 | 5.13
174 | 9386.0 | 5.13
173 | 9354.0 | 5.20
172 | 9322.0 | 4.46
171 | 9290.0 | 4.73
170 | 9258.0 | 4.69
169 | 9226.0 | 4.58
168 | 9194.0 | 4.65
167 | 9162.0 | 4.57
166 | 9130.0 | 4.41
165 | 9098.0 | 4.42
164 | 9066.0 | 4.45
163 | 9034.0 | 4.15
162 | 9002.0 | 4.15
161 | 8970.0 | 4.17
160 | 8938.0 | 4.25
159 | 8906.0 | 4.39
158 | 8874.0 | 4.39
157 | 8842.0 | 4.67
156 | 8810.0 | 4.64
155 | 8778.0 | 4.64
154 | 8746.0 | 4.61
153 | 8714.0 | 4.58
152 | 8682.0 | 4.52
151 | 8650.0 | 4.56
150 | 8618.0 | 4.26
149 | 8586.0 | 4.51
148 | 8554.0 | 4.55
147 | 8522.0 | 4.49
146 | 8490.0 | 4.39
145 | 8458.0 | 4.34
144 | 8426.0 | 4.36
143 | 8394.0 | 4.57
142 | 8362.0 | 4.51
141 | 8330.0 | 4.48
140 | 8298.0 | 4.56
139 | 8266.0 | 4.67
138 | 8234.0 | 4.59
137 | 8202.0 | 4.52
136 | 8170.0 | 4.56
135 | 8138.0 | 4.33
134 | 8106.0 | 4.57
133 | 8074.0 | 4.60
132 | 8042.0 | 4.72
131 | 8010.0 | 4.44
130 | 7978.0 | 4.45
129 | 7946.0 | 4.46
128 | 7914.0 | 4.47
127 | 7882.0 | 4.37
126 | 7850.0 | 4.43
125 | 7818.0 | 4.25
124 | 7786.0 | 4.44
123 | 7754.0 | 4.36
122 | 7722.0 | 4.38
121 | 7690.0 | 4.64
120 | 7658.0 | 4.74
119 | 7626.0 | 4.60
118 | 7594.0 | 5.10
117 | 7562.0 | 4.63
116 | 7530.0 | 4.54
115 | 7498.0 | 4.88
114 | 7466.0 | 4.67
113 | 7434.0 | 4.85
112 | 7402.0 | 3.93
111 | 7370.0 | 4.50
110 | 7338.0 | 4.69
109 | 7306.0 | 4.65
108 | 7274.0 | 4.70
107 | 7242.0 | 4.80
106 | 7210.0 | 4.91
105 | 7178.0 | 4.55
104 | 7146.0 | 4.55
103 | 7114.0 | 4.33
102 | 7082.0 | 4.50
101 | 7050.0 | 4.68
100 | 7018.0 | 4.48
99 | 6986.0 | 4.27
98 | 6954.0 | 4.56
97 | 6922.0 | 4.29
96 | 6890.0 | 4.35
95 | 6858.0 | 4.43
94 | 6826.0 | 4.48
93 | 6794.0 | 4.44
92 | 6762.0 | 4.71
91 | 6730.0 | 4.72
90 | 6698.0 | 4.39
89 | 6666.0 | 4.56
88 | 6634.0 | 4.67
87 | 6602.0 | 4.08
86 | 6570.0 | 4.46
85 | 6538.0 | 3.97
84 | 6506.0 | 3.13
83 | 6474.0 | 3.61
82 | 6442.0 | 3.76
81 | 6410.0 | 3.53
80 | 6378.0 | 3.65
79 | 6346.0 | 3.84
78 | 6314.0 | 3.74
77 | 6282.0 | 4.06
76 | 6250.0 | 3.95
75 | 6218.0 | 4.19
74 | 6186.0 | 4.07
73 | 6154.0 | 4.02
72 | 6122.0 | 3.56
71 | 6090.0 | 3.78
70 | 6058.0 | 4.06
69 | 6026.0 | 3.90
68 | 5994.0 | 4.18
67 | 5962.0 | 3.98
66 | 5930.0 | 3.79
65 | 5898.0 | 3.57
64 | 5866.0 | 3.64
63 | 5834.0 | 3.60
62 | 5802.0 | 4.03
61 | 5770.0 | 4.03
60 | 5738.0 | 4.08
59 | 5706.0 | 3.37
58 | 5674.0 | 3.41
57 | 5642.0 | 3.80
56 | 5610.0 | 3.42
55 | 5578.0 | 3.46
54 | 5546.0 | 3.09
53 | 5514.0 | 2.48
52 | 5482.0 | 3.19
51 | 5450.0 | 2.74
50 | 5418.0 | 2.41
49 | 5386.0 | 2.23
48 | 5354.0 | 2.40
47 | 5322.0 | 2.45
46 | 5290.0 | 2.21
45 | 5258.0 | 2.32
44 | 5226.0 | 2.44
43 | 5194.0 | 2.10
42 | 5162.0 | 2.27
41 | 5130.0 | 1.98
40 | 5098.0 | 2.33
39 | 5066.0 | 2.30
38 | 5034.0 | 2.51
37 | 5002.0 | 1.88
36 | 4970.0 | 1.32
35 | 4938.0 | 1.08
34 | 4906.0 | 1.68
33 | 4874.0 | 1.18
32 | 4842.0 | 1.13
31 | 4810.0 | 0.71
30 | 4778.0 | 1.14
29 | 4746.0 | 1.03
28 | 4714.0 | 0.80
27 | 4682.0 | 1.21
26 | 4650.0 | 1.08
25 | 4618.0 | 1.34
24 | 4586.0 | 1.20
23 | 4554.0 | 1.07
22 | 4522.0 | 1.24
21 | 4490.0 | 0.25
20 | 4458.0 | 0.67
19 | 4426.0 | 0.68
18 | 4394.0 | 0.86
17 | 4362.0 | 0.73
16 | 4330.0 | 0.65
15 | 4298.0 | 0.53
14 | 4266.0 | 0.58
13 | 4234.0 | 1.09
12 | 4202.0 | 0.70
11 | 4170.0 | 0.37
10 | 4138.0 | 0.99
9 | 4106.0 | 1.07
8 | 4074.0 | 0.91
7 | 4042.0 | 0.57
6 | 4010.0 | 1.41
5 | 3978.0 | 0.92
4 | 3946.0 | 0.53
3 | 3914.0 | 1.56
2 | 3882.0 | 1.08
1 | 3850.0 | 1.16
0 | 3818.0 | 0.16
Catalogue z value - 0.25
